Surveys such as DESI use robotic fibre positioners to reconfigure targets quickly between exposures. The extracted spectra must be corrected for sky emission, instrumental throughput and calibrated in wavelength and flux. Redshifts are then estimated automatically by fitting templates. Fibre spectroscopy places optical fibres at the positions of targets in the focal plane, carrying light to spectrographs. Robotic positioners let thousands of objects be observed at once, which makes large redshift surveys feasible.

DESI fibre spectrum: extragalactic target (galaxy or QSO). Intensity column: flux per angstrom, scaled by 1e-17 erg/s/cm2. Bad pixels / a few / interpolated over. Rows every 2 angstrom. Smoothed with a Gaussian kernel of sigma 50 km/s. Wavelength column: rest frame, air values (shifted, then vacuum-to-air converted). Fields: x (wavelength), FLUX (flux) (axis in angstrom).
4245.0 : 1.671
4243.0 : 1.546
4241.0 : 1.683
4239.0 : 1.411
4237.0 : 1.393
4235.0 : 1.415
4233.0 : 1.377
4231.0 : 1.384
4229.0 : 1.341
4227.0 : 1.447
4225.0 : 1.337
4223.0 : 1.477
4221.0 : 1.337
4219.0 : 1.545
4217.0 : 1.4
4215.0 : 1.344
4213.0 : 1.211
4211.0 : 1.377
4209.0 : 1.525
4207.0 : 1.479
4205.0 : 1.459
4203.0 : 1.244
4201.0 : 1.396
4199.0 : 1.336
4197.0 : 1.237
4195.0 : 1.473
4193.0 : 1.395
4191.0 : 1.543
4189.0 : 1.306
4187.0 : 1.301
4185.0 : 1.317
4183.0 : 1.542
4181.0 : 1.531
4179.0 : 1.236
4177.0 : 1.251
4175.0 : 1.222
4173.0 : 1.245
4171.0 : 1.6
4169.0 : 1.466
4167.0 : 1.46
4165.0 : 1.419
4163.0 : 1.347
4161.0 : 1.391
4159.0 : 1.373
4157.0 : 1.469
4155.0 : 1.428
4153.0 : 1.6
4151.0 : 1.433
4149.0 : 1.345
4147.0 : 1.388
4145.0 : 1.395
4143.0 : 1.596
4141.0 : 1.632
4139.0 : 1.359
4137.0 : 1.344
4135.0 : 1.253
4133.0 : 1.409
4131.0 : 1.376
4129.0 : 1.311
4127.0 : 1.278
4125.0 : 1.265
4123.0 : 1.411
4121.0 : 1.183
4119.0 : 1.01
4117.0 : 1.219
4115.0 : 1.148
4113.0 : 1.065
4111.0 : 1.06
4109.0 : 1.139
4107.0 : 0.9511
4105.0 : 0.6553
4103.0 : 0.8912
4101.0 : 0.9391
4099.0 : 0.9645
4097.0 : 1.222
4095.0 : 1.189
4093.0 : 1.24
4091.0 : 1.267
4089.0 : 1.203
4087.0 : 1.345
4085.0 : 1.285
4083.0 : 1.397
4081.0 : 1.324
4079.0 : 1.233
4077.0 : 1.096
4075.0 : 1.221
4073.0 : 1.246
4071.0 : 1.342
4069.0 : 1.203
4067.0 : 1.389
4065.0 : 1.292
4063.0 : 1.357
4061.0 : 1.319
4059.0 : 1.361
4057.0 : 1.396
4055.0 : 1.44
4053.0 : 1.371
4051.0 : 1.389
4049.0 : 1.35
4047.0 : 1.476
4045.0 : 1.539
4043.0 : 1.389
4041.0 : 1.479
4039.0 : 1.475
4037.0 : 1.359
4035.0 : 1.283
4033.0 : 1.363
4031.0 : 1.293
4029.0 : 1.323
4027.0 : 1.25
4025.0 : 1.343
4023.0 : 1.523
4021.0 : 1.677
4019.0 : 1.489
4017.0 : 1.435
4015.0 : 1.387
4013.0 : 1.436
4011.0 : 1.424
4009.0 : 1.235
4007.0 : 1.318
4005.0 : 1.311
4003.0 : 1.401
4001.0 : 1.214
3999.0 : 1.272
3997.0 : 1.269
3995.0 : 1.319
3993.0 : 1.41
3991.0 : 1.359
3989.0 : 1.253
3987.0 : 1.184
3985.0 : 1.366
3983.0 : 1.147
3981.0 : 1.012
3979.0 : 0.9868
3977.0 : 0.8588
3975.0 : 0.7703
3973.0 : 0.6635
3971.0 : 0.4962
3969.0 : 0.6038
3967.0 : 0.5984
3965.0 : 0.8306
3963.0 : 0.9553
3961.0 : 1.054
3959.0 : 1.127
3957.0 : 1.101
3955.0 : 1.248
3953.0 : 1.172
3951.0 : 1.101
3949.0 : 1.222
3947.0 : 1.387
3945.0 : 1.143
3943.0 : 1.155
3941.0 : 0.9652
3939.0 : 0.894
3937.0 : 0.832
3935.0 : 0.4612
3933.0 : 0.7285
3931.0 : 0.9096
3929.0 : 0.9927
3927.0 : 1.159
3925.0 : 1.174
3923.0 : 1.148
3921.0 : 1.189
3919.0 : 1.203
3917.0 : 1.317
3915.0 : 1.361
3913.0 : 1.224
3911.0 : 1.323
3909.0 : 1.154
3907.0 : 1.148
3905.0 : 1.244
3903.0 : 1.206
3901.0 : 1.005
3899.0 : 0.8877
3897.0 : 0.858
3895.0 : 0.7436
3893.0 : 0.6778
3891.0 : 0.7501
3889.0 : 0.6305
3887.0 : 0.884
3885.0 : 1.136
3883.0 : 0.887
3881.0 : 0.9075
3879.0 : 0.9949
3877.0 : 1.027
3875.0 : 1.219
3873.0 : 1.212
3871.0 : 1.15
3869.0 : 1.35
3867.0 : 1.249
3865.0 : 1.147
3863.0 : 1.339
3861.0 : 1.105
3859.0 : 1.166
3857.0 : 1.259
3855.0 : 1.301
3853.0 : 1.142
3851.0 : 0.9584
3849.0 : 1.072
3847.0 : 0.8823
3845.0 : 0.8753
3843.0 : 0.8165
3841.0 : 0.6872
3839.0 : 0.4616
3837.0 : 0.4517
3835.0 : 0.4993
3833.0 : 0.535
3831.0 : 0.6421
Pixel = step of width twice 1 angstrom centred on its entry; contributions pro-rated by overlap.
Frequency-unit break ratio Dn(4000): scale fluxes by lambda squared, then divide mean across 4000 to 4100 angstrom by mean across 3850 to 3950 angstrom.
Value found 1.35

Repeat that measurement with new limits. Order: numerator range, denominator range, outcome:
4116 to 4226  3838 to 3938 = 1.54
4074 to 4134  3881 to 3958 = 1.24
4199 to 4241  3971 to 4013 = 1.33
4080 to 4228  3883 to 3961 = 1.41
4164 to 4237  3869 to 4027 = 1.42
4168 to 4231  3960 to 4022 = 1.33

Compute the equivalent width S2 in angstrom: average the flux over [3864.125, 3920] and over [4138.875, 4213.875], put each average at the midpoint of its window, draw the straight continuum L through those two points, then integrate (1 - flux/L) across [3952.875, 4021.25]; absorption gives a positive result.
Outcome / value 2.06 angstrom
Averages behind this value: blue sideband 1.07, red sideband 1.4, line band 1.15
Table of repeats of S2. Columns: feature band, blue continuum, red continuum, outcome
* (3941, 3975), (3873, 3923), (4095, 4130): 2.5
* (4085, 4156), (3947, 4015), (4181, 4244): 2.8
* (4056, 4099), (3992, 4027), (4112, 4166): 2.8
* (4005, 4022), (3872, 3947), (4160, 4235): -3.9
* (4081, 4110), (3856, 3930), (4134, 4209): 4.2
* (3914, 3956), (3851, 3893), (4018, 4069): 3.9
